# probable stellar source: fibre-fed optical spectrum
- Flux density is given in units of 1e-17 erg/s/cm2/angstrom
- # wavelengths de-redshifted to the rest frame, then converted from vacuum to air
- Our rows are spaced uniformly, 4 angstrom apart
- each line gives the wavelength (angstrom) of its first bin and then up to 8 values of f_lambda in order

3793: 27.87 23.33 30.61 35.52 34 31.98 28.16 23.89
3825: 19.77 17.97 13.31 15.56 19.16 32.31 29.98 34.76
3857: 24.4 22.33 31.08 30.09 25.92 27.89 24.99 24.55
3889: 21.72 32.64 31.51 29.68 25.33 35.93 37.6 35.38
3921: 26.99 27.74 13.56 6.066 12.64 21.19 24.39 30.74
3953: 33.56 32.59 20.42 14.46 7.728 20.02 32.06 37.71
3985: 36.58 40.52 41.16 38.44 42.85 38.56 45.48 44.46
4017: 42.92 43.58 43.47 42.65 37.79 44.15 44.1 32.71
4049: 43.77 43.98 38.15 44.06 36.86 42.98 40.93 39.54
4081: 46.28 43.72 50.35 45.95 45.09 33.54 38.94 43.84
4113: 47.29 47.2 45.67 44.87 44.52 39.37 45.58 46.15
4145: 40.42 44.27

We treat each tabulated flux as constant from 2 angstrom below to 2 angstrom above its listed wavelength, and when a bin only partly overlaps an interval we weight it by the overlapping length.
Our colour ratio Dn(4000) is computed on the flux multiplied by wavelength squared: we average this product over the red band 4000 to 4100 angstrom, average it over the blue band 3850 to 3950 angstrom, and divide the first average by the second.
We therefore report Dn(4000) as 1.74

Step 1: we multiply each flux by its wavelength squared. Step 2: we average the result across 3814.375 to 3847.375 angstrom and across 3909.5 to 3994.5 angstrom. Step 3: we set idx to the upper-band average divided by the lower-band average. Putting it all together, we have 1.31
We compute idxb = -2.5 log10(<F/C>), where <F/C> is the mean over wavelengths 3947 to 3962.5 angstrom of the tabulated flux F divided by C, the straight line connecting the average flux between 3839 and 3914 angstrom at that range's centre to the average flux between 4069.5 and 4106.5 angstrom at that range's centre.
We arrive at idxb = 0.140 mag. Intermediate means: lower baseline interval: 28.4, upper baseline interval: 42.8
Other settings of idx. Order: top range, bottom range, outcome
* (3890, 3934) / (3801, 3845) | 1.19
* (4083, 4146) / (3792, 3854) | 1.96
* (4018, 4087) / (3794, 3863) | 1.82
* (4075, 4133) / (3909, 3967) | 1.95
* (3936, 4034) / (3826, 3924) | 1.30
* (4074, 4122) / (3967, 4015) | 1.30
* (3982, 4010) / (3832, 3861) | 1.77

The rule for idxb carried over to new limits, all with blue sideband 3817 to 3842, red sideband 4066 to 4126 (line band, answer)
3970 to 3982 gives 0.19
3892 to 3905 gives -0.19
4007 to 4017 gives -0.24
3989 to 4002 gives -0.18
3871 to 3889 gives -0.08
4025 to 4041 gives -0.12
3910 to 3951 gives 0.17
